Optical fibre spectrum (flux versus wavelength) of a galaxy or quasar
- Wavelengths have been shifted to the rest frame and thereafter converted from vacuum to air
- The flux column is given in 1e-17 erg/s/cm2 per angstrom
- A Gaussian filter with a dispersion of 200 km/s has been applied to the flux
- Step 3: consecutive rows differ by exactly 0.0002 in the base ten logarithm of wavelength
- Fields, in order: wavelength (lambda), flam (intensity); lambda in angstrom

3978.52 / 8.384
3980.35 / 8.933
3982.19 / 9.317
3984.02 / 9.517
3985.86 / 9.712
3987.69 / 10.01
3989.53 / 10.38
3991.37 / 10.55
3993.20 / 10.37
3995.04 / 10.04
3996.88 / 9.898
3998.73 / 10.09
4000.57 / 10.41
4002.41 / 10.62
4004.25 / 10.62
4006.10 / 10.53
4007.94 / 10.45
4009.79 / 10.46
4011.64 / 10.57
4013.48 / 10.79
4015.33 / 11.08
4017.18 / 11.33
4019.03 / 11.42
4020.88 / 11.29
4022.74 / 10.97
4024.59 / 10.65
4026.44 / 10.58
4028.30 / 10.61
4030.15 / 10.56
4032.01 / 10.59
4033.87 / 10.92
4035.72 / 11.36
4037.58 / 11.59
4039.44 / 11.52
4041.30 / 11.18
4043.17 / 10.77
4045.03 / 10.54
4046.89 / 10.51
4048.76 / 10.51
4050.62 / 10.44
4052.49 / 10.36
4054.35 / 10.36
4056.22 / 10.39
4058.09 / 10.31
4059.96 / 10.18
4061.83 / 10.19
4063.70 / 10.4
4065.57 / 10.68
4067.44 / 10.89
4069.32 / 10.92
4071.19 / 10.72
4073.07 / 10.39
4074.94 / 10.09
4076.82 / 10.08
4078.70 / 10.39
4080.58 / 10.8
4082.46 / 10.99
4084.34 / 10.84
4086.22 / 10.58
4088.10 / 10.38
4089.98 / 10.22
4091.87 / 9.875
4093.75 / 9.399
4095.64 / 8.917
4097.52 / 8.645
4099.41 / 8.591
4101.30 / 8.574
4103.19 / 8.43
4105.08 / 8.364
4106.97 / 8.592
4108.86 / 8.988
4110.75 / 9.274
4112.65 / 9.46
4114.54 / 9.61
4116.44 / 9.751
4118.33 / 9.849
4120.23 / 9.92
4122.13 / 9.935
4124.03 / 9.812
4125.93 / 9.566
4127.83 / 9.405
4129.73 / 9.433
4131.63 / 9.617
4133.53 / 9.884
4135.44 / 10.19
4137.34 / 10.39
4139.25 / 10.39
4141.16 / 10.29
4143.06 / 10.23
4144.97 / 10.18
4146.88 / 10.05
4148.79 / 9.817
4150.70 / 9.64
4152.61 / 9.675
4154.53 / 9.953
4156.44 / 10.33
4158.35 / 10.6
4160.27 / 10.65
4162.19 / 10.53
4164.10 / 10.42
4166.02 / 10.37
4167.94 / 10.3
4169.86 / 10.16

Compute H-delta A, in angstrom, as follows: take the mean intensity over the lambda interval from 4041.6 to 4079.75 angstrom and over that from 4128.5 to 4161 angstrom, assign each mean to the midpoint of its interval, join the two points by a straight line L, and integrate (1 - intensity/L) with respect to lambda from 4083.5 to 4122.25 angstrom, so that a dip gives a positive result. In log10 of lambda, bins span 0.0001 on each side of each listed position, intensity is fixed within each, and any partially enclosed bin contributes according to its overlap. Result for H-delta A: 3.2 angstrom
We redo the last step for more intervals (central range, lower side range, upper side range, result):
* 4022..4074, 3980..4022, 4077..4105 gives -3.3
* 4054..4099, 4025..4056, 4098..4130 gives -1.0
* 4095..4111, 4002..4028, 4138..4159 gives 2.6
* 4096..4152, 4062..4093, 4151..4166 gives 4.5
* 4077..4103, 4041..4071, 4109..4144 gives 0.9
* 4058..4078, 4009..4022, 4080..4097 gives -0.1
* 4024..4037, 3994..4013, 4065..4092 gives -0.4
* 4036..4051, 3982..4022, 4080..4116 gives -1.3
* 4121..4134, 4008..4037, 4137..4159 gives 0.7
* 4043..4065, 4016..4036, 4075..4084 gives 0.6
